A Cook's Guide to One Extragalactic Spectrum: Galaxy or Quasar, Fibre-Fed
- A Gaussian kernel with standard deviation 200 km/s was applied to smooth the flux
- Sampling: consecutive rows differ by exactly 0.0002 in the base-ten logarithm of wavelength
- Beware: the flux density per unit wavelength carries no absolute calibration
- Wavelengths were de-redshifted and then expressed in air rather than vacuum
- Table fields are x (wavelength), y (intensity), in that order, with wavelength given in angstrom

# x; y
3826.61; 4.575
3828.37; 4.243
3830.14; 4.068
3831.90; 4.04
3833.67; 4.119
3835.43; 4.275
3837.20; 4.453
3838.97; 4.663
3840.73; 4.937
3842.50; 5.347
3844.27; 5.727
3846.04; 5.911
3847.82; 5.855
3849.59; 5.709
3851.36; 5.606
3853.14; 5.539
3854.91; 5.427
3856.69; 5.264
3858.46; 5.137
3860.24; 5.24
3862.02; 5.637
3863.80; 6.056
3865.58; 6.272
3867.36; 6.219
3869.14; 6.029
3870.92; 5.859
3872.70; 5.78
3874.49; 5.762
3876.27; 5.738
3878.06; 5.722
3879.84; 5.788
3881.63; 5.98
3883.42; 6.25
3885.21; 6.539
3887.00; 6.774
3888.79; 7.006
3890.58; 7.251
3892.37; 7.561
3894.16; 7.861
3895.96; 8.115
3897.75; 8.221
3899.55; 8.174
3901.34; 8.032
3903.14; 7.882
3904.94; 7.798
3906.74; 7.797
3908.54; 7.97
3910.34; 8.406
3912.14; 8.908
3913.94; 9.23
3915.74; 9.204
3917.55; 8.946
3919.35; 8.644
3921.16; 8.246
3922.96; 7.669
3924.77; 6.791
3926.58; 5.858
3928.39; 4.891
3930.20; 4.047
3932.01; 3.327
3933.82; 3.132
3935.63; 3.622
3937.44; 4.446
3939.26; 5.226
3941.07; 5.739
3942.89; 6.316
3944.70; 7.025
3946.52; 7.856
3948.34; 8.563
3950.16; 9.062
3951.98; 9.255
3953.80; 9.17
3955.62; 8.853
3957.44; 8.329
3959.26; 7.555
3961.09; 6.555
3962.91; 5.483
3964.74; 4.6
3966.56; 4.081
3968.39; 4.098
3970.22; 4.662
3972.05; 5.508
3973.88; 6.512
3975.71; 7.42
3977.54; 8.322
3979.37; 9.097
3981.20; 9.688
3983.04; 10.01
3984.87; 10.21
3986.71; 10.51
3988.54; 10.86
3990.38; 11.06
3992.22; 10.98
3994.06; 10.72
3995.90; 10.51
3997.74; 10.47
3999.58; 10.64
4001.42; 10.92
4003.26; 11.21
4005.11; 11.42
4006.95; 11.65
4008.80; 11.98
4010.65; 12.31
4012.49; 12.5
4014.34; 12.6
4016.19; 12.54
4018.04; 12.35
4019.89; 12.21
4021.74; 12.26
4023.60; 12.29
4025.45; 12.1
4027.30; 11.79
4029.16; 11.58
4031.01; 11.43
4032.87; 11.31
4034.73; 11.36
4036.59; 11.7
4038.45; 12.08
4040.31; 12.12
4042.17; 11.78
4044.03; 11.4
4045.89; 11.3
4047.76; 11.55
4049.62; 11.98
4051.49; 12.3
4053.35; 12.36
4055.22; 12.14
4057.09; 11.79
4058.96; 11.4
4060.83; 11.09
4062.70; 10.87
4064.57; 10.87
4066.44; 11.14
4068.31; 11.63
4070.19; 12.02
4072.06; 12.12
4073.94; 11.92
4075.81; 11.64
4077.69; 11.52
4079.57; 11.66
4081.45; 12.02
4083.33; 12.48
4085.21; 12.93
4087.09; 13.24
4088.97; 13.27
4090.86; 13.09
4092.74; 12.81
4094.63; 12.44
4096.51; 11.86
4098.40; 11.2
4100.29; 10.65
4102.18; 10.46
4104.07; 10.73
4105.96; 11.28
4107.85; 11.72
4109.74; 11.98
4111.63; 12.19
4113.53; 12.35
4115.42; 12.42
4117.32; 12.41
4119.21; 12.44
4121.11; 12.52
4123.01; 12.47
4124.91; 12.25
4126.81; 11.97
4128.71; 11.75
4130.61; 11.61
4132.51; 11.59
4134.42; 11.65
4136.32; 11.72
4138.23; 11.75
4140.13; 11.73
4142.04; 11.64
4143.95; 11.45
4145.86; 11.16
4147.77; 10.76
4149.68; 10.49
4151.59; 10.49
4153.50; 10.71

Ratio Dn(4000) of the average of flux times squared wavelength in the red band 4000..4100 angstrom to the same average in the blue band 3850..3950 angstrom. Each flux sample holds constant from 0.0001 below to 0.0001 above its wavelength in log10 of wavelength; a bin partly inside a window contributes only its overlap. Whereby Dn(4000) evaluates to 1.94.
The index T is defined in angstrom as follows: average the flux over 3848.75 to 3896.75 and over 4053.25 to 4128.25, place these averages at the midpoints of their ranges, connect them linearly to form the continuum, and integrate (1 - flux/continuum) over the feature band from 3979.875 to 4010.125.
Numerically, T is -4.5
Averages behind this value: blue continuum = 6.15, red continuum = 11.9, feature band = 10.8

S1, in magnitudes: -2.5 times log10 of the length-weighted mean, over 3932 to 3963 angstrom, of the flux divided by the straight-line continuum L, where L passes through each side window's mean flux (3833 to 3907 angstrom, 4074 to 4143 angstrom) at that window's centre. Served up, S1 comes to 0.195 mag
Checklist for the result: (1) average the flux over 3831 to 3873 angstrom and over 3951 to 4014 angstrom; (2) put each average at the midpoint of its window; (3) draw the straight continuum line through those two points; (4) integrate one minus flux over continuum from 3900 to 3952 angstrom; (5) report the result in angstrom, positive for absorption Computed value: 2.85 angstrom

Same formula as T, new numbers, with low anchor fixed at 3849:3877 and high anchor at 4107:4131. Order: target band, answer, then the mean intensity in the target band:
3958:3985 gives 5.2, 6.85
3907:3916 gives -2.2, 8.65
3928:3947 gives 6.5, 5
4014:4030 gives -4.0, 12.2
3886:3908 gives -3.8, 7.71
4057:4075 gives -1.1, 11.5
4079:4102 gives -1.6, 12.3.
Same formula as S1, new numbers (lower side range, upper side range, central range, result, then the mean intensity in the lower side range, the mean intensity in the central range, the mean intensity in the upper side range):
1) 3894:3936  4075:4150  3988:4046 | -0.20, 7.23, 11.6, 11.9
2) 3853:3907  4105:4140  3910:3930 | -0.05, 6.54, 7.74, 12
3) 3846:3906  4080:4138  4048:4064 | -0.09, 6.43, 11.7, 12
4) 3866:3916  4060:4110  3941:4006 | 0.09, 7.18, 8.46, 11.8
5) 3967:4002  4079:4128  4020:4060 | -0.14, 8.98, 11.8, 12.1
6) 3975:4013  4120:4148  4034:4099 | -0.07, 10.6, 11.9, 11.8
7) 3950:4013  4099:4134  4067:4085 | -0.09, 9.02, 11.9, 11.8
